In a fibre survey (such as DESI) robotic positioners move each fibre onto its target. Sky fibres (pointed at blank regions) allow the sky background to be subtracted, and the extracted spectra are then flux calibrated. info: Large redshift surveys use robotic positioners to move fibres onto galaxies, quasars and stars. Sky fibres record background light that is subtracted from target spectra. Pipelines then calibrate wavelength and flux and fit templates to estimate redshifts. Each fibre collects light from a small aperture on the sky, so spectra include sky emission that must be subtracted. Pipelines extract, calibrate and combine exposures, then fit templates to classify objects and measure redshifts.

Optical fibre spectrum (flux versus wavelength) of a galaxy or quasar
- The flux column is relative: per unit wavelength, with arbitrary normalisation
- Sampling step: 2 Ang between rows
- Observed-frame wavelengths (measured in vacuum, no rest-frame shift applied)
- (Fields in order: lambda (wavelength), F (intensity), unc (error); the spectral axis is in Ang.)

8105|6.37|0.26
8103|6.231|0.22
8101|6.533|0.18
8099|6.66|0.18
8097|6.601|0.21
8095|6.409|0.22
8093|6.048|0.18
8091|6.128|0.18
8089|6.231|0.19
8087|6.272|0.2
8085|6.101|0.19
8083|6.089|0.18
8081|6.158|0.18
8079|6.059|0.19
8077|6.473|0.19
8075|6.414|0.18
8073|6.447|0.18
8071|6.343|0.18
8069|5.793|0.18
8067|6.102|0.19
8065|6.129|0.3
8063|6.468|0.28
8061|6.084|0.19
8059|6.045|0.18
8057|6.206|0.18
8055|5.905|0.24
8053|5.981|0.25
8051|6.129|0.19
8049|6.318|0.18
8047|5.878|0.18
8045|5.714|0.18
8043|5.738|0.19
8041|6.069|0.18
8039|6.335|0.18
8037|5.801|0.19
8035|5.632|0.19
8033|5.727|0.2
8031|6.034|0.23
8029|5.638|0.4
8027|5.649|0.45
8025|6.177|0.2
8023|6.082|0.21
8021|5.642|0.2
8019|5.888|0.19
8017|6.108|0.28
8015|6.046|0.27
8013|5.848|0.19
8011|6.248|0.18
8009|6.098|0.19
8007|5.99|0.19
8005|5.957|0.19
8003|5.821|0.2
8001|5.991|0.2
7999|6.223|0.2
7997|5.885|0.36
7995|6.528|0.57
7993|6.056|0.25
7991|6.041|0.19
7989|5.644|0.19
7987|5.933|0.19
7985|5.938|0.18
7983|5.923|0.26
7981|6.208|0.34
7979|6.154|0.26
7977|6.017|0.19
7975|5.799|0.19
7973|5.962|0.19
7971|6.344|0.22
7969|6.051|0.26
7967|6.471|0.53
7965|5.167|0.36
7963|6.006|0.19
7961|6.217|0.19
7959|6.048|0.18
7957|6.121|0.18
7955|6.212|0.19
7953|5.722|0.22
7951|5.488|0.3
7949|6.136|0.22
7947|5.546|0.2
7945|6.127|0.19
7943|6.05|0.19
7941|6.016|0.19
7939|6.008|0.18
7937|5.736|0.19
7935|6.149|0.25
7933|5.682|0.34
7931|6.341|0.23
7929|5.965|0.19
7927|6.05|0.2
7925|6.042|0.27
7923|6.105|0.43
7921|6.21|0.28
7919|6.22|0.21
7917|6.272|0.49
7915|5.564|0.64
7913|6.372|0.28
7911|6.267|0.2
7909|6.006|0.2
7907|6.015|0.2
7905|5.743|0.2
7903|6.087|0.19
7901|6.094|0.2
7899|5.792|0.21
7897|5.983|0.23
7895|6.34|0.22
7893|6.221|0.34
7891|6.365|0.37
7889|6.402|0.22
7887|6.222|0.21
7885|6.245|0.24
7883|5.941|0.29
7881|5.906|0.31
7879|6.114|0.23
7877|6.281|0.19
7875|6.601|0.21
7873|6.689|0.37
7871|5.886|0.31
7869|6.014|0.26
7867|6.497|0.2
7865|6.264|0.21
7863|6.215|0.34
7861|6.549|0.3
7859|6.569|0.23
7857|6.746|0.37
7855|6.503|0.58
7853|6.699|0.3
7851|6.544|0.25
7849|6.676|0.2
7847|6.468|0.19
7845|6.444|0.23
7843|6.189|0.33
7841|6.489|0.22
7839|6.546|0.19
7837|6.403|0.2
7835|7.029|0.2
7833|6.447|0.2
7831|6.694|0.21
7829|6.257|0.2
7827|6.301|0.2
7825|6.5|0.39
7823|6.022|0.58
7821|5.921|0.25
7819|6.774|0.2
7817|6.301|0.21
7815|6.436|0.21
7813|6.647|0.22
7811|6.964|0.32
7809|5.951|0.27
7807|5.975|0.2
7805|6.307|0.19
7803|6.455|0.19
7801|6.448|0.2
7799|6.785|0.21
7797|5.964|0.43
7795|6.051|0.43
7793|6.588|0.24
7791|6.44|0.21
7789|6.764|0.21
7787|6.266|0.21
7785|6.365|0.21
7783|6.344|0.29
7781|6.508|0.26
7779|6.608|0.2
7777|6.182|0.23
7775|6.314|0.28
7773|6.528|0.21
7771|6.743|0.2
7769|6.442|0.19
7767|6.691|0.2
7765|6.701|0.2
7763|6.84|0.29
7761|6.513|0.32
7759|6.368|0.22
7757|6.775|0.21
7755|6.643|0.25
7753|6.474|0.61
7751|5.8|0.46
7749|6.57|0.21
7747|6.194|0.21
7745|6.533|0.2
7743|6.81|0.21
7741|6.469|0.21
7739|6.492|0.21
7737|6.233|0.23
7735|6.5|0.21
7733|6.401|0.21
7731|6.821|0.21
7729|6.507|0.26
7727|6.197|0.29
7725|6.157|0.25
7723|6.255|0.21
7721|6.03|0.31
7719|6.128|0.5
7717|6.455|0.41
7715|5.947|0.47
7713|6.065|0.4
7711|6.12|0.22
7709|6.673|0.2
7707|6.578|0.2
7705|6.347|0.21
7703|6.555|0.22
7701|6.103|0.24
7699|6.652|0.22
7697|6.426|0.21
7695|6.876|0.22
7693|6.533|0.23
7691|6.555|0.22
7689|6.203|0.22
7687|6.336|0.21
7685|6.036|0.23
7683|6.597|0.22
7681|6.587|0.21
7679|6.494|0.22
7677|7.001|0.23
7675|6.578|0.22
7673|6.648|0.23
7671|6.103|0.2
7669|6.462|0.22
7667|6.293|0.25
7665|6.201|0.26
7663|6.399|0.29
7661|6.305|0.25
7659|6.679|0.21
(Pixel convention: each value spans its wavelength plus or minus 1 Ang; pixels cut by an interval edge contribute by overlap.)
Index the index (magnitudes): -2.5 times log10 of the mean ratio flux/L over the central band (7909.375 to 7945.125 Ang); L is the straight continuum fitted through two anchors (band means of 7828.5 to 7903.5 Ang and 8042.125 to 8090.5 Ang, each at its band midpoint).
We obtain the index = 0.04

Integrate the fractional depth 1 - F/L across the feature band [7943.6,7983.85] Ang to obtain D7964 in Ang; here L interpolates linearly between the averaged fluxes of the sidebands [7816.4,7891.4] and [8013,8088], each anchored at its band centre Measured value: 1.4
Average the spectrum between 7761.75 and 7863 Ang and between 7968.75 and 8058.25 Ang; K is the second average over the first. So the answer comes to 0.93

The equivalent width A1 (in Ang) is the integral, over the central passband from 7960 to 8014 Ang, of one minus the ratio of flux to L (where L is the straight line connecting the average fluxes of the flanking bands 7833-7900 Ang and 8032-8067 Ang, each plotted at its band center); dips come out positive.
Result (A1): 1.0 Ang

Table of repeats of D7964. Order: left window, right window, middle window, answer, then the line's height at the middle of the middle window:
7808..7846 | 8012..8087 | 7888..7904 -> 0.4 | 6.31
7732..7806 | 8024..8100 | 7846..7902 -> 0.2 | 6.33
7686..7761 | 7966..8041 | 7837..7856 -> -0.8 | 6.22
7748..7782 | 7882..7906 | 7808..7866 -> -1.6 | 6.29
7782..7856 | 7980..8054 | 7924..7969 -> 1.2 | 6.13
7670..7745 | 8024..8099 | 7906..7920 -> 0.3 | 6.23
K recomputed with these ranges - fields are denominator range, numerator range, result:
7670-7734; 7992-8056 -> 0.93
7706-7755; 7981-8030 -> 0.94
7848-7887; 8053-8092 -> 0.97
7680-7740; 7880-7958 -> 0.95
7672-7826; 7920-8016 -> 0.93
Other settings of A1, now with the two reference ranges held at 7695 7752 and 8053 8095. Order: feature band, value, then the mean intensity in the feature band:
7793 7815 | -0.2 Ang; 6.37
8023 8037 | 0.8 Ang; 5.83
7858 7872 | 0.0 Ang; 6.28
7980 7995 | 0.5 Ang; 6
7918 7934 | 0.5 Ang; 6.08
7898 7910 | 0.6 Ang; 5.96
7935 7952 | 0.9 Ang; 5.9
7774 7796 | -0.2 Ang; 6.4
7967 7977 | 0.2 Ang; 6.08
